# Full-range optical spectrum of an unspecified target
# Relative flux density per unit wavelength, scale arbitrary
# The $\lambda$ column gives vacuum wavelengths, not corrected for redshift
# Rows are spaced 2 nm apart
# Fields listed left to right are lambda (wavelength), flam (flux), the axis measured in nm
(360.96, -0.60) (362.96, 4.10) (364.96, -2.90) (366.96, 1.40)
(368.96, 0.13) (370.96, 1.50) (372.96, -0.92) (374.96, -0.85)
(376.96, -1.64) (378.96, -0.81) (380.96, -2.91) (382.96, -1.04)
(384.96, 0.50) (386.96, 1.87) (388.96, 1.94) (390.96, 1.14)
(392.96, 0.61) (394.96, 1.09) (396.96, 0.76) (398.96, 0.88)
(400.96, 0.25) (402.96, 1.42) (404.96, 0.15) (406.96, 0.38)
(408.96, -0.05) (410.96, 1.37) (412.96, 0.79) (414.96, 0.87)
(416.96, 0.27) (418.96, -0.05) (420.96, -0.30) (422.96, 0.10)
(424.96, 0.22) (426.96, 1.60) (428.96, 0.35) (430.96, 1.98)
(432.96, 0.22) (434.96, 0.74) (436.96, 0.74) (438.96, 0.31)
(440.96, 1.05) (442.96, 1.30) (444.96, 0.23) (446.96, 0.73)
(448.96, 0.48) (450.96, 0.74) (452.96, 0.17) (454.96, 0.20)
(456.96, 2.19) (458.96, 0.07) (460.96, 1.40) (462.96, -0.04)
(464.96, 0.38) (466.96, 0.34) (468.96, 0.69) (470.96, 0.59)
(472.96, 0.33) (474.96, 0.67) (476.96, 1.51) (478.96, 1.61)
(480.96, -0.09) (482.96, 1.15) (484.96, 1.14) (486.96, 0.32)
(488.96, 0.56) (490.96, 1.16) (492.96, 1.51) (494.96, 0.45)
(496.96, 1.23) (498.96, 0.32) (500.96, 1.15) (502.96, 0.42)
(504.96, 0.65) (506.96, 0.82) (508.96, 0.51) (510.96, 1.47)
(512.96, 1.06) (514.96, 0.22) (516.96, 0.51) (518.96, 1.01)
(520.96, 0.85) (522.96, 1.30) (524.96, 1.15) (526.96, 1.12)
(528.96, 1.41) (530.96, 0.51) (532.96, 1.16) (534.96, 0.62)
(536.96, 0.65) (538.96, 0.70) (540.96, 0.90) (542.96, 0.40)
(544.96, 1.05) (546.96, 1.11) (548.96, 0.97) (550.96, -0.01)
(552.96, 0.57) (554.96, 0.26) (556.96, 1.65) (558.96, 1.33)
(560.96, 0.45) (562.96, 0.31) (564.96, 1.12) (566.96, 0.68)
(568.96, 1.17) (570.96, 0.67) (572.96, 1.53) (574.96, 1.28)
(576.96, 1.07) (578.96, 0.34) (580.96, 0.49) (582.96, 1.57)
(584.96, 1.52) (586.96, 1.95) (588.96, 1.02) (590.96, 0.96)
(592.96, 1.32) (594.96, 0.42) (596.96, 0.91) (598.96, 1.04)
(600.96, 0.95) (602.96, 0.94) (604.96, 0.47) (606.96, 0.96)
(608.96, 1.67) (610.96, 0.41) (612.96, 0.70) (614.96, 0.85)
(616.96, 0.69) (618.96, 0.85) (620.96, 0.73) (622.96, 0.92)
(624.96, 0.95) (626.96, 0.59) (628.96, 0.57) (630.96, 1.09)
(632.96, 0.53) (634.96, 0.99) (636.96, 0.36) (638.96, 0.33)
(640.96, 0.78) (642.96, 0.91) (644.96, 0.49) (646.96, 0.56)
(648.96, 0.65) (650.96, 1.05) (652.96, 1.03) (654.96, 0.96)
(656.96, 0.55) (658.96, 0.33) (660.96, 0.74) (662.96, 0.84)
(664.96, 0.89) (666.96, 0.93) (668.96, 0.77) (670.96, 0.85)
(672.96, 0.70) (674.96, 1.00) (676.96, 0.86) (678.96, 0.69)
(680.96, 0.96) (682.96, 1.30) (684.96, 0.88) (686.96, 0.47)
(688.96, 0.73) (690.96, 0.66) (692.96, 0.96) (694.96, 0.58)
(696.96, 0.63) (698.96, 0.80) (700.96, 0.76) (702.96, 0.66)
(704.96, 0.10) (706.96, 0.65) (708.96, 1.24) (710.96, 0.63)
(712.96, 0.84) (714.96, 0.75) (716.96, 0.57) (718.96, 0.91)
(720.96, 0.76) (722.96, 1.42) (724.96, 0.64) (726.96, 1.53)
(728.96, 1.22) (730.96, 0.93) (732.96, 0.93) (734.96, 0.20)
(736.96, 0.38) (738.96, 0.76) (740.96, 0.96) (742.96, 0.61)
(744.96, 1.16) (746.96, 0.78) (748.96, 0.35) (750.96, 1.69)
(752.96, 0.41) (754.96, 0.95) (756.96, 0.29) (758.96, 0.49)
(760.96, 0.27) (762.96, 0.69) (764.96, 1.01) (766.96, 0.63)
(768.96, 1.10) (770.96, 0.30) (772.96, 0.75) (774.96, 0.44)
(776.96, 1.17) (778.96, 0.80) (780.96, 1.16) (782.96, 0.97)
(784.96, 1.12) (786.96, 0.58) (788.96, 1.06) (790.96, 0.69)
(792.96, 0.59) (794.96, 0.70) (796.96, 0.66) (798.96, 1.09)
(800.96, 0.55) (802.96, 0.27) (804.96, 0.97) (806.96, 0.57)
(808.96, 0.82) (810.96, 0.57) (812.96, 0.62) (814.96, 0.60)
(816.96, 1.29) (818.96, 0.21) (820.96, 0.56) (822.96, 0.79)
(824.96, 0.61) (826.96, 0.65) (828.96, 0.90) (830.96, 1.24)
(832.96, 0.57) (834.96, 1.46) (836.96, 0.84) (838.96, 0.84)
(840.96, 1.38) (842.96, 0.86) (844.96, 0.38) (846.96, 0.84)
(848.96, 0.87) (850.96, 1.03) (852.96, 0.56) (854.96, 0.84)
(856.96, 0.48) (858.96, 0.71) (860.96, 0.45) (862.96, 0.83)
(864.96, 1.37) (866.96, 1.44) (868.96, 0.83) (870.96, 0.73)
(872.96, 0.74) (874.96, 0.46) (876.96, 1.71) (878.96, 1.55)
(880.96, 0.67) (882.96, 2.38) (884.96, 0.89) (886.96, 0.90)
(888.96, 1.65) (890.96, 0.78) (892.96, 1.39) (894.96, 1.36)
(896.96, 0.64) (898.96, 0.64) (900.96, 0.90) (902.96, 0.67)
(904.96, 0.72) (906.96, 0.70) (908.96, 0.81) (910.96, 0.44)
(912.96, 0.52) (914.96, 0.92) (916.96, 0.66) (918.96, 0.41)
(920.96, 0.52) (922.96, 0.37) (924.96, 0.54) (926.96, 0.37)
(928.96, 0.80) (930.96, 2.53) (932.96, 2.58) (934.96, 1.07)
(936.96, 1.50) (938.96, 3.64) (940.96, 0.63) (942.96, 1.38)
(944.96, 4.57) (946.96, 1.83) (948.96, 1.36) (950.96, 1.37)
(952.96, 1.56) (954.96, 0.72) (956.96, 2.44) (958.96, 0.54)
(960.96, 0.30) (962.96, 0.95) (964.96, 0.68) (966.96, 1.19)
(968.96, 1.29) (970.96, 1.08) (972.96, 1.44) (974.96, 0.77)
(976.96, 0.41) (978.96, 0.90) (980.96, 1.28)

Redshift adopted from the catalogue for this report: 0.15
